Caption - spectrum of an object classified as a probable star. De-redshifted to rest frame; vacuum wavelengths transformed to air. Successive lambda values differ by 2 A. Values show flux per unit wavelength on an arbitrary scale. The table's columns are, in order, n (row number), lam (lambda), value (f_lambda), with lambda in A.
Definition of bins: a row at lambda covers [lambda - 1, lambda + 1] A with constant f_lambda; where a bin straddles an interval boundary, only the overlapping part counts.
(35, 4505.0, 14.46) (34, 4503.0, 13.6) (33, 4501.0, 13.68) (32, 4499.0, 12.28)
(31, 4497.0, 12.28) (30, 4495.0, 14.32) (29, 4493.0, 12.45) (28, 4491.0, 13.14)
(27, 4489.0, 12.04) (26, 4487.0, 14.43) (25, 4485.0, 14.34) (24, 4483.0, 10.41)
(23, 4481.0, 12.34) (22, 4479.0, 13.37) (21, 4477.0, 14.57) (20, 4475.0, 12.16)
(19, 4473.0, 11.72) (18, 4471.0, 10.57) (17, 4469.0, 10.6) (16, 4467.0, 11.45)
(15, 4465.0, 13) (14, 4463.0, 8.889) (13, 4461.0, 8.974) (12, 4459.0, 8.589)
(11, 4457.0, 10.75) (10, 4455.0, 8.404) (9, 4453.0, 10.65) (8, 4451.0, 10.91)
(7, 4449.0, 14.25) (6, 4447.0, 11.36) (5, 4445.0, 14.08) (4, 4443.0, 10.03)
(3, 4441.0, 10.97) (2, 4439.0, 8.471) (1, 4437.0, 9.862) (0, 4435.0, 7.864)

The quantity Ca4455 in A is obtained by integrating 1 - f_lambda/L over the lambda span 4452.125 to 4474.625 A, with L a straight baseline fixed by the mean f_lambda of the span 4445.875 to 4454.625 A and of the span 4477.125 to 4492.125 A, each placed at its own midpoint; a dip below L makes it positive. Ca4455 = 3.2 A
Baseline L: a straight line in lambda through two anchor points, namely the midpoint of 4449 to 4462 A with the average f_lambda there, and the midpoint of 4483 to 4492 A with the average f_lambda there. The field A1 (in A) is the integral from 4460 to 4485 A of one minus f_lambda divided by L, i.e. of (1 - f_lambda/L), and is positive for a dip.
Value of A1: 0.22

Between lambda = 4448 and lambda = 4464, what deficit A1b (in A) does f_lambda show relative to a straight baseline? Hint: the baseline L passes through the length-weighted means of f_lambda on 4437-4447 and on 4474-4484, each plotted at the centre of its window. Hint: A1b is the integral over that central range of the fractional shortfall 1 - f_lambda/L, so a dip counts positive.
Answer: 1.79 A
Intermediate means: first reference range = 10.8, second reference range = 12.6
